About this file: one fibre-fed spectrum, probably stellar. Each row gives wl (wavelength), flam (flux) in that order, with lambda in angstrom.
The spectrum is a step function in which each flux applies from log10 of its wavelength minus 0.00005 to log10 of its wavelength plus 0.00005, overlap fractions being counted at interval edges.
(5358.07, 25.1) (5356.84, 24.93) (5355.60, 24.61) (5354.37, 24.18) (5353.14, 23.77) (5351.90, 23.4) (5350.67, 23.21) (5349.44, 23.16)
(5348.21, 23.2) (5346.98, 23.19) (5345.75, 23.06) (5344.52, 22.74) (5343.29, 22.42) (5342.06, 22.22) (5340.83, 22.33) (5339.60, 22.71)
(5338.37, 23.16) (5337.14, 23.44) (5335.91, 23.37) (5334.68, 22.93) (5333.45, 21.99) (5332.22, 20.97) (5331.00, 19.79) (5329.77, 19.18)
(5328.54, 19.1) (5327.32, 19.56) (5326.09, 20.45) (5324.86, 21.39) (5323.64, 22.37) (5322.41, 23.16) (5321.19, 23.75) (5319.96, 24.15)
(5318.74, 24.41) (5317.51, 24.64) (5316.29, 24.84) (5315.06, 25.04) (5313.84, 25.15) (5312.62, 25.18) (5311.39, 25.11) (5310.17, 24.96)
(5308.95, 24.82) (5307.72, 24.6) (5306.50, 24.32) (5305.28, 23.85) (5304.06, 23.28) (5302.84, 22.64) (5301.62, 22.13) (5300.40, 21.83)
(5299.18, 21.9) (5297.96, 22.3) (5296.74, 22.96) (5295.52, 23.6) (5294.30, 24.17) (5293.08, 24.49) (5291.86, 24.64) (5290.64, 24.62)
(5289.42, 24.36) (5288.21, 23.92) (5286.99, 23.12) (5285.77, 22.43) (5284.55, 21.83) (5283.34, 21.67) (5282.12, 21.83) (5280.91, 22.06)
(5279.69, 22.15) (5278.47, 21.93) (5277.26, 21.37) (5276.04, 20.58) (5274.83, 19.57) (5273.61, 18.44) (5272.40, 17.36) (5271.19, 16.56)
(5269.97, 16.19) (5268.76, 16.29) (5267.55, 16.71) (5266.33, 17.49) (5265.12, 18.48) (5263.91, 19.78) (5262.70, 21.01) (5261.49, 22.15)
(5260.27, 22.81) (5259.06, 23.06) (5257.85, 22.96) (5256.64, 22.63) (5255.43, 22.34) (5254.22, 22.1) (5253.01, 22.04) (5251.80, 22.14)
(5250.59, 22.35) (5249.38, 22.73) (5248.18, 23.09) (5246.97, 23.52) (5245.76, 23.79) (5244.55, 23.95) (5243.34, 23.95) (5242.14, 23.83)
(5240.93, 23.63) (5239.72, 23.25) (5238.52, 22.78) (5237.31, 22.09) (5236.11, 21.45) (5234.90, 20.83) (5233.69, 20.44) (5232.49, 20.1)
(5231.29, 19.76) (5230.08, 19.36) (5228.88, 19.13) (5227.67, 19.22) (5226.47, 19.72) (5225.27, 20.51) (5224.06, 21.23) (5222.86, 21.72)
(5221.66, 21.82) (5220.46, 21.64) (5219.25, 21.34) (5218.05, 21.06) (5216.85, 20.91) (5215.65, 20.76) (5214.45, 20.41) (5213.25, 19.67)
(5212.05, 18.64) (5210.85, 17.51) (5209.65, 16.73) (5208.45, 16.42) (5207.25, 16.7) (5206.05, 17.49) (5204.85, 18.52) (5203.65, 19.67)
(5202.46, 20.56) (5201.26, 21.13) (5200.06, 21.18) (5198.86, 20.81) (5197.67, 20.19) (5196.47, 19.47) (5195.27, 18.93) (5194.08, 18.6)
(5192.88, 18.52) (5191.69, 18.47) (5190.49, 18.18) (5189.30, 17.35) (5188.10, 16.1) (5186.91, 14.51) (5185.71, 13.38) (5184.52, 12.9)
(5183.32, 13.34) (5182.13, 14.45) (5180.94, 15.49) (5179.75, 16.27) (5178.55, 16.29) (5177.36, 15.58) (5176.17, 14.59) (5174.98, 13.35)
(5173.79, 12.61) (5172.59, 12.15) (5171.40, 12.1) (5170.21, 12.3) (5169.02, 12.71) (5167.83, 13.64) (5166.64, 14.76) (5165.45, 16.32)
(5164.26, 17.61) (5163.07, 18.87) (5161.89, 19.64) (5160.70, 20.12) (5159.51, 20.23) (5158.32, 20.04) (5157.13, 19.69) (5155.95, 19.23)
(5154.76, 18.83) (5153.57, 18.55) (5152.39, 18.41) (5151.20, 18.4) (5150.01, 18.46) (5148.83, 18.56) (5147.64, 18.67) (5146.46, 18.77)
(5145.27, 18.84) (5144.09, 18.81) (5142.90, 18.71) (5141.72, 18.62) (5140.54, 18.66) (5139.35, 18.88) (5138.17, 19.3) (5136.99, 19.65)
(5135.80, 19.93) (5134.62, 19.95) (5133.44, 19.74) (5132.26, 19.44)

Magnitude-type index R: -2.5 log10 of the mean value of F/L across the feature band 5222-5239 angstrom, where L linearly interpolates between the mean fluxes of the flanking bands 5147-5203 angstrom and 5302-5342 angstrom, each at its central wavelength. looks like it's -0.07 mag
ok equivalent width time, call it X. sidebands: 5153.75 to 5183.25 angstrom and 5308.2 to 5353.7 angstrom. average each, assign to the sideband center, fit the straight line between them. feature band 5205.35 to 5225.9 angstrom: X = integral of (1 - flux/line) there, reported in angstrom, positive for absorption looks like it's -1.8 angstrom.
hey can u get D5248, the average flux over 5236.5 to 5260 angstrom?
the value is 23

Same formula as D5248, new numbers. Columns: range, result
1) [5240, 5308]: 22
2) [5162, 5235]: 17.8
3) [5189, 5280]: 20.4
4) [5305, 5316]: 24.8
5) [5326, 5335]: 20.4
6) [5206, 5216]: 18.2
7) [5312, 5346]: 22.6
